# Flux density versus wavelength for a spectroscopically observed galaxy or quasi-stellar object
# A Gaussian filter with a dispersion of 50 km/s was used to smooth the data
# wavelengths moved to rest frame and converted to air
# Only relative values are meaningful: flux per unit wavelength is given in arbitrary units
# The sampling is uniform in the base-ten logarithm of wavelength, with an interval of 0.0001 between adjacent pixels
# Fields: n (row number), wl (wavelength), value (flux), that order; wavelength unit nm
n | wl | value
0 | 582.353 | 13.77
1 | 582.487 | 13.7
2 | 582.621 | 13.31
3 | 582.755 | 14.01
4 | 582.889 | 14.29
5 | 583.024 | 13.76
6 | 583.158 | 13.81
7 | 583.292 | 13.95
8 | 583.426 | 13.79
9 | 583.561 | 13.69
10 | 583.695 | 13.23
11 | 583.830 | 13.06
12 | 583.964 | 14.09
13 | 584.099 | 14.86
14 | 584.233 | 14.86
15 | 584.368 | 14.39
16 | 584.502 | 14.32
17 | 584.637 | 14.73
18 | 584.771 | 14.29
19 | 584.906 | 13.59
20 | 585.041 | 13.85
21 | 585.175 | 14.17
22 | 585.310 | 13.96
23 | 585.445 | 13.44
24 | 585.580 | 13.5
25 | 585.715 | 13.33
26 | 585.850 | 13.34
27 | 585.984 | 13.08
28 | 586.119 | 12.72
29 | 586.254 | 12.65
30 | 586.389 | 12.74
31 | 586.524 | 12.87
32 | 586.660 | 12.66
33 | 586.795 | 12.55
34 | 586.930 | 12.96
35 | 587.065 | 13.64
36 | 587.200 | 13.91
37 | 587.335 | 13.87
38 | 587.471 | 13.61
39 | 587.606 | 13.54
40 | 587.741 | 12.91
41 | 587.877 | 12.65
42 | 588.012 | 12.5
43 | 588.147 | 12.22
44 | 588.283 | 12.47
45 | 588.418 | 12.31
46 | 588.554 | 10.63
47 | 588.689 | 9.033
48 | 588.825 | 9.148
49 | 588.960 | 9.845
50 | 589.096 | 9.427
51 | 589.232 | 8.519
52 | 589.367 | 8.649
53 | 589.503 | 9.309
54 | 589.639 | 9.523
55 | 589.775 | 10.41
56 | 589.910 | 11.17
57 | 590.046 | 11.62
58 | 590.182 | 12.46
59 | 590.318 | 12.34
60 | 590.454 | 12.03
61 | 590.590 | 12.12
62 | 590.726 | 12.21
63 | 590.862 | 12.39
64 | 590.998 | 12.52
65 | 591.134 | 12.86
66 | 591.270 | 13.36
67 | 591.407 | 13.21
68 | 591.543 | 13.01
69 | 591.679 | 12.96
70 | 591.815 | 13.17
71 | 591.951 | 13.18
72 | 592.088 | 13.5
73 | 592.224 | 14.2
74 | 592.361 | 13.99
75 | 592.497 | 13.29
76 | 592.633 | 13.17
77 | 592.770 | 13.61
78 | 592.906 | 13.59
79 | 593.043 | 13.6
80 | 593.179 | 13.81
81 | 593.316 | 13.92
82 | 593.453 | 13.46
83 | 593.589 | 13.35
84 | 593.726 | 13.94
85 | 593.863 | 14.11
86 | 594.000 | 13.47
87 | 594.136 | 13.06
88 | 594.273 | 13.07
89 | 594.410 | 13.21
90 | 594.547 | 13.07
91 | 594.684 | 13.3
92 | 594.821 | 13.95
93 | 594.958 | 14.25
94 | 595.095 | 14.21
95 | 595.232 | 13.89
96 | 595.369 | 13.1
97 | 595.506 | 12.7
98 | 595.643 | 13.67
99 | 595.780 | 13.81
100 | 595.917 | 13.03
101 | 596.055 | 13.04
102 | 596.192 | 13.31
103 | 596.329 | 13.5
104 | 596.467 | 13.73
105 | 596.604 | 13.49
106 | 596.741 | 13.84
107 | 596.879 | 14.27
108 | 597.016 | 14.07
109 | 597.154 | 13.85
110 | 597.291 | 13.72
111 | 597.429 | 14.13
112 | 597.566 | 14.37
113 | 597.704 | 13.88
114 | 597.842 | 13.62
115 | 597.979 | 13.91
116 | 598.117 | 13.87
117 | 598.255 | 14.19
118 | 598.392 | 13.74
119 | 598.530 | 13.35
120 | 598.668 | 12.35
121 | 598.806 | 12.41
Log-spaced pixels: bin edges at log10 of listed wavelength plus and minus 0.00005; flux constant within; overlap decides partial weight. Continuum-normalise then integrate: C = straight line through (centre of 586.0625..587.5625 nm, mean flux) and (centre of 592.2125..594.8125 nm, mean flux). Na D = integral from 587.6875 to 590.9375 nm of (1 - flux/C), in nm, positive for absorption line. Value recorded 0.54 nm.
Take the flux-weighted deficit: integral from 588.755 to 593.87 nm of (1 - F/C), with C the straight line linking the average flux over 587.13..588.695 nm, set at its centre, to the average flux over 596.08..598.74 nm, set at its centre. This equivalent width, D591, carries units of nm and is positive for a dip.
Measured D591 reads 0.30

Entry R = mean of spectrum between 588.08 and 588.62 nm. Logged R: 11.9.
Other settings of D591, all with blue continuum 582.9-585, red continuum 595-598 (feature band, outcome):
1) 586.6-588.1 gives 0.08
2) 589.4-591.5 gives 0.31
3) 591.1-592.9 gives 0.06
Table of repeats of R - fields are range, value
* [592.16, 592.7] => 13.7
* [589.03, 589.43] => 8.87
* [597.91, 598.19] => 13.9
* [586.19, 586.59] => 12.8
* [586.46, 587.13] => 12.9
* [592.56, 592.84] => 13.4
